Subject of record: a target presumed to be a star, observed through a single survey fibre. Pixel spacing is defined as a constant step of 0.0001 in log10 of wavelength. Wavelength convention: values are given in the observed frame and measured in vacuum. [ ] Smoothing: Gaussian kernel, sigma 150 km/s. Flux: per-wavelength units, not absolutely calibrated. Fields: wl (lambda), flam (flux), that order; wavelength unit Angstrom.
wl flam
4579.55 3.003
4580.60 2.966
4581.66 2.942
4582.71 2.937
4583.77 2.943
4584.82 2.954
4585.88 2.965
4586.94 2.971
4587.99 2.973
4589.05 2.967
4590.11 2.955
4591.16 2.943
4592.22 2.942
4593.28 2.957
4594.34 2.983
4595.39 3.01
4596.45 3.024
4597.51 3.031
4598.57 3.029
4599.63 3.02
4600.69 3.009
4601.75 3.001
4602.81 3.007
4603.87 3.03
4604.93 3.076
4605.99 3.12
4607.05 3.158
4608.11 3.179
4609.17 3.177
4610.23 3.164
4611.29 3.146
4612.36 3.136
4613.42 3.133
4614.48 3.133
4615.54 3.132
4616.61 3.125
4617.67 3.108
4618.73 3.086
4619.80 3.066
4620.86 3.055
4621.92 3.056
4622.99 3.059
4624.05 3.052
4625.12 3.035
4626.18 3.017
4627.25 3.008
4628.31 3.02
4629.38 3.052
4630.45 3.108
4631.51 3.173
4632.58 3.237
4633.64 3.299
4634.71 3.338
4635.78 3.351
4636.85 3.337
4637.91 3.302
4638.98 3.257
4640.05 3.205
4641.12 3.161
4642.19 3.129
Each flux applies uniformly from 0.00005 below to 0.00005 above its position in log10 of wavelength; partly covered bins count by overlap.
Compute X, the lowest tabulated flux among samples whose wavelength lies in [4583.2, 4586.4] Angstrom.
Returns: 2.943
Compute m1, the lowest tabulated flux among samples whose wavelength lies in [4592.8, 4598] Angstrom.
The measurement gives 2.957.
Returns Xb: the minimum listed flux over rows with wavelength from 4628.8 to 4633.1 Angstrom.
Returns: 3.052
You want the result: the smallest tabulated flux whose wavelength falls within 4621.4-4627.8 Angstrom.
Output 3.008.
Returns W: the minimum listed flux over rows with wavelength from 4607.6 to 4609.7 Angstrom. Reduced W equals 3.177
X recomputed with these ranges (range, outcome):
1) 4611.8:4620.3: 3.066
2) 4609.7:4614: 3.133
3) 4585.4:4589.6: 2.965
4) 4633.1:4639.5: 3.257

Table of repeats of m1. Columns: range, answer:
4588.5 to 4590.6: 2.955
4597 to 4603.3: 3.001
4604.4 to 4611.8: 3.076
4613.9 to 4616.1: 3.132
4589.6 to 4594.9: 2.942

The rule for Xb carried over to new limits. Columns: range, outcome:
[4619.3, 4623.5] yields 3.055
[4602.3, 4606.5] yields 3.007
